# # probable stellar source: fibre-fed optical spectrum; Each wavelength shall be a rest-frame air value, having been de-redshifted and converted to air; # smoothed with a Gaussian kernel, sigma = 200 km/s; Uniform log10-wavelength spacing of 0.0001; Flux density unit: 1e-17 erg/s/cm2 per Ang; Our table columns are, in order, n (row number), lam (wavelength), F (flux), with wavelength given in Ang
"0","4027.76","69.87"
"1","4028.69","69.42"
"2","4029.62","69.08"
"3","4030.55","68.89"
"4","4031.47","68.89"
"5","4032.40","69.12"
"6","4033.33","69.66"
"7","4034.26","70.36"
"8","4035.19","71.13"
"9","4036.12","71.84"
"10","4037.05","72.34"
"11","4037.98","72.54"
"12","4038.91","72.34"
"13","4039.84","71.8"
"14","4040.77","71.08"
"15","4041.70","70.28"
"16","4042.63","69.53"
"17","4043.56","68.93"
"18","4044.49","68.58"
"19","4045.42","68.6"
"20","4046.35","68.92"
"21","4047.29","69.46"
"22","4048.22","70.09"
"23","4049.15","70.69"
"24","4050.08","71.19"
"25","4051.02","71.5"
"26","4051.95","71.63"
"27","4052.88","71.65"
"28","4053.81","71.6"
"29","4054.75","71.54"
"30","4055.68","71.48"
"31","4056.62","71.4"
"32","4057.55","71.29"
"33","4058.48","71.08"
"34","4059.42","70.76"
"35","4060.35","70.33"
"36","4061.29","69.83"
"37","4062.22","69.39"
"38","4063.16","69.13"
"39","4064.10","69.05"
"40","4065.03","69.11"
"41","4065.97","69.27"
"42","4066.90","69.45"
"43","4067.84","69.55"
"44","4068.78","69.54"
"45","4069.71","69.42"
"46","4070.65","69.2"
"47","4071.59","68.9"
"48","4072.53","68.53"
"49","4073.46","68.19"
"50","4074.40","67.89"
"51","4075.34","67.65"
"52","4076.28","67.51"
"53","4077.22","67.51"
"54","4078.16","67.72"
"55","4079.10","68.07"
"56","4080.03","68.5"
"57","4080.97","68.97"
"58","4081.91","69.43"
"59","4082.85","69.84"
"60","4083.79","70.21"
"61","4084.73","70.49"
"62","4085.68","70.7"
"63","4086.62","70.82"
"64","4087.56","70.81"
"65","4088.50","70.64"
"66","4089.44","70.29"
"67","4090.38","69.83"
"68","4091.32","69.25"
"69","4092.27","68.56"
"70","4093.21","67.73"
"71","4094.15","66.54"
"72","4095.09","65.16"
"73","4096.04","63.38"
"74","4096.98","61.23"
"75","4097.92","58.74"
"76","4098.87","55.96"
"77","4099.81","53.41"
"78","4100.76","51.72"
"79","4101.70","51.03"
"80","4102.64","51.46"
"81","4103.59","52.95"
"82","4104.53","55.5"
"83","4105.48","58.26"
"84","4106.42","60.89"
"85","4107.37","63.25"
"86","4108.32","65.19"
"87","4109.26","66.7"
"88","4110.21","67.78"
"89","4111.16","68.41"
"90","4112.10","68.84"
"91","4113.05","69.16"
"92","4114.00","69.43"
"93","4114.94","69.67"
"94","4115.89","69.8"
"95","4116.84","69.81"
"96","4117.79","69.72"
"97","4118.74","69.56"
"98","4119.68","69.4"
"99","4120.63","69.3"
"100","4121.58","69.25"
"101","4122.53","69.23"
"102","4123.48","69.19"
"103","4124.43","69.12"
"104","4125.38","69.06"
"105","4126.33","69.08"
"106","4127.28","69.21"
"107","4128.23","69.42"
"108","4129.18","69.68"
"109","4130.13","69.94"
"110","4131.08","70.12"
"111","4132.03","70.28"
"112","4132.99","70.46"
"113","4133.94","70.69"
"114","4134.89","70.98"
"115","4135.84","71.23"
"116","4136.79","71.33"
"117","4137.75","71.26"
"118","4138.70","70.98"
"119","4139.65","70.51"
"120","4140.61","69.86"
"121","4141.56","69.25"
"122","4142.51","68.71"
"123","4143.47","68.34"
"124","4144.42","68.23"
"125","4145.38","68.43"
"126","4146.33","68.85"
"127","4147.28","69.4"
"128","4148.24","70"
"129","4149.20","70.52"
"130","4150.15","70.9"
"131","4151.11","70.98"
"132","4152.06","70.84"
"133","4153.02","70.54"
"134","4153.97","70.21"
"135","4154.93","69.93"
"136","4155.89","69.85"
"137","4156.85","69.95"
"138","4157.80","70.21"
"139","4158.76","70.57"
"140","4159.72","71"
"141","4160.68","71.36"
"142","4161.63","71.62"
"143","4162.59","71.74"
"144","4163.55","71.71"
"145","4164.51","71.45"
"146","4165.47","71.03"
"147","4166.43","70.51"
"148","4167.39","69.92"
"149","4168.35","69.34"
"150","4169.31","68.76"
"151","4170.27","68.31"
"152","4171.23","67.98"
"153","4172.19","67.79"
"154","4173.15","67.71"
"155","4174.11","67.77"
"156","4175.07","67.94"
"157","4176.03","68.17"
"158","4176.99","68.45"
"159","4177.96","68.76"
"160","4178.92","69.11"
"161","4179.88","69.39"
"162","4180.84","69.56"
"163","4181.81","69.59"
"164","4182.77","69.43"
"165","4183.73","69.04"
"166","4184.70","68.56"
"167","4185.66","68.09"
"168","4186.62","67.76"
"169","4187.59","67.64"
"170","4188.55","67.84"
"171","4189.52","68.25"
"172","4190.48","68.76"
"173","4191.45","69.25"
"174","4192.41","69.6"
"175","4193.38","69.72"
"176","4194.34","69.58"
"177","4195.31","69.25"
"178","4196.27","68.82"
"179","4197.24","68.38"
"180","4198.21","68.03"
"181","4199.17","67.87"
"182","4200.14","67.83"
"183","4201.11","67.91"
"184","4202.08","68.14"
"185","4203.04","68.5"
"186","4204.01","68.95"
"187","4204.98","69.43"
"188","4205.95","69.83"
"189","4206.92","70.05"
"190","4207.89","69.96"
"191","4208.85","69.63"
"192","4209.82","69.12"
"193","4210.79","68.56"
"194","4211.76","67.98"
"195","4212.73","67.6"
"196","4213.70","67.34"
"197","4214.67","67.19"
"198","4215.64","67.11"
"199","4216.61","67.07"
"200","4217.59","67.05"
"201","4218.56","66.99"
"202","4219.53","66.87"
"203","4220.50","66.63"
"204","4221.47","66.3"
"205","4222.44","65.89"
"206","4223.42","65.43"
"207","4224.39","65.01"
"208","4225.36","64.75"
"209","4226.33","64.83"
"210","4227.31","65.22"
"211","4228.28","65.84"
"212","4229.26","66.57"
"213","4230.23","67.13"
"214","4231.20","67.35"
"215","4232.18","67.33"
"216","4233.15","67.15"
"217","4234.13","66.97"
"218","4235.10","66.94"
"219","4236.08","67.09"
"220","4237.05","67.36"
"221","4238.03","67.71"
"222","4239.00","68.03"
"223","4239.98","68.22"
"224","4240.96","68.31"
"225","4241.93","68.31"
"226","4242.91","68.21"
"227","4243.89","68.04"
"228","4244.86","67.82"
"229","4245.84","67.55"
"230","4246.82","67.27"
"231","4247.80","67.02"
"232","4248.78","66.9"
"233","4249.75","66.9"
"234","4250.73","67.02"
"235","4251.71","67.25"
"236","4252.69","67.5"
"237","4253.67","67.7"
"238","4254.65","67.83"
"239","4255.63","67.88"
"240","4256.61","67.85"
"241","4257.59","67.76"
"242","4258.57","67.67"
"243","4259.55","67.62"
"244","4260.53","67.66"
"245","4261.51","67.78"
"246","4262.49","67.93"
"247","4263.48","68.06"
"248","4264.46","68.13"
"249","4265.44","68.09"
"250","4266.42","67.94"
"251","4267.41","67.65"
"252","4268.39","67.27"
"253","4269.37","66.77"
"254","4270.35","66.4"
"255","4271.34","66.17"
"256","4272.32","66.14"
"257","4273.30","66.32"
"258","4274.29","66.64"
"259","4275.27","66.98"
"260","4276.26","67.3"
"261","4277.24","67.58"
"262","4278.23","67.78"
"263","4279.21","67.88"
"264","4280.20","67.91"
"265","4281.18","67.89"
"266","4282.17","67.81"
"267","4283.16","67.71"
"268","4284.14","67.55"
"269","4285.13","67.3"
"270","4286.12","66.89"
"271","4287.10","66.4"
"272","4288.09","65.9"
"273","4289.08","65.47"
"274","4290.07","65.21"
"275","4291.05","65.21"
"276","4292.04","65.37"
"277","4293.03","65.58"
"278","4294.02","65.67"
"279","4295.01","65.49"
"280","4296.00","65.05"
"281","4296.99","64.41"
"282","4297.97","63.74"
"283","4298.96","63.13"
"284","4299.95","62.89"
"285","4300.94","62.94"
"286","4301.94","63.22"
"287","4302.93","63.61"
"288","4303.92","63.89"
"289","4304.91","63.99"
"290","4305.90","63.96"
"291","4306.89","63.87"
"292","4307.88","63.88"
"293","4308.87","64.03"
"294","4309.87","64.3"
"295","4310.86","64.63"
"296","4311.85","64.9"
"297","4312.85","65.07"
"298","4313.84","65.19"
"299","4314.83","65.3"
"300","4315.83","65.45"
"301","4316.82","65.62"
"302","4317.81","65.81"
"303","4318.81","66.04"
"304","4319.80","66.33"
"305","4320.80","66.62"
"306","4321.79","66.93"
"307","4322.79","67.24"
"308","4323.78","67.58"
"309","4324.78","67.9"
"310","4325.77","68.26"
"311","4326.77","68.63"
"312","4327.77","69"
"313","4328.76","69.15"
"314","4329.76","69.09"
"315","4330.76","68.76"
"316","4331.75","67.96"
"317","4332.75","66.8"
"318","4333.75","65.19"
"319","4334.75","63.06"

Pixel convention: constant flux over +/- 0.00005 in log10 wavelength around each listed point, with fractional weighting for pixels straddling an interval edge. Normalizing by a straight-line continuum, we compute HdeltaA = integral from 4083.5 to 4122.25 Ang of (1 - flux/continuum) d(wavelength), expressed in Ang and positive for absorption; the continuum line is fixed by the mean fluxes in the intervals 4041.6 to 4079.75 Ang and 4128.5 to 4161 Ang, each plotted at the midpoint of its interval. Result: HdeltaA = 2.6 Ang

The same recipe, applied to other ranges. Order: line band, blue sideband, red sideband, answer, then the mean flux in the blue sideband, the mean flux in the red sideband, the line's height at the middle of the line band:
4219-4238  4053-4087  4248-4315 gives 0.2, 69.5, 66.2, 67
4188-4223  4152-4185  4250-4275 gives 0.3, 69.6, 67.4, 68.8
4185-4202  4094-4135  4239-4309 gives -0.7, 65.4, 66.5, 65.9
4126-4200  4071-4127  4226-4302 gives -3.5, 66.2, 66.8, 66.4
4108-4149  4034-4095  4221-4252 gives -0.4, 69.8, 66.9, 68.8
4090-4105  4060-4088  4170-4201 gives 1.9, 69.1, 68.6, 69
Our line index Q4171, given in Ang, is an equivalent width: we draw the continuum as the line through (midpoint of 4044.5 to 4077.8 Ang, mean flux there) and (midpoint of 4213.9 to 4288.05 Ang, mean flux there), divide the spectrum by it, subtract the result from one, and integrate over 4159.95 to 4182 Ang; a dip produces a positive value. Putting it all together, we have -0.4 Ang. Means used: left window 69.7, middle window 69.5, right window 67.2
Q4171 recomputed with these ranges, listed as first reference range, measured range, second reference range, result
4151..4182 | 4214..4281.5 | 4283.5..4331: 0.22 Ang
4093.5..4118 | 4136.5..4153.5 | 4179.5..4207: -1.21 Ang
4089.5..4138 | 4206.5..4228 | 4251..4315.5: -0.32 Ang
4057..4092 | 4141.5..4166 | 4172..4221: -0.52 Ang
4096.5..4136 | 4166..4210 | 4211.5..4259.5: -1.53 Ang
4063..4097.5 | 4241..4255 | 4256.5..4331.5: -0.15 Ang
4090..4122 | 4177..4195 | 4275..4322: -1.18 Ang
